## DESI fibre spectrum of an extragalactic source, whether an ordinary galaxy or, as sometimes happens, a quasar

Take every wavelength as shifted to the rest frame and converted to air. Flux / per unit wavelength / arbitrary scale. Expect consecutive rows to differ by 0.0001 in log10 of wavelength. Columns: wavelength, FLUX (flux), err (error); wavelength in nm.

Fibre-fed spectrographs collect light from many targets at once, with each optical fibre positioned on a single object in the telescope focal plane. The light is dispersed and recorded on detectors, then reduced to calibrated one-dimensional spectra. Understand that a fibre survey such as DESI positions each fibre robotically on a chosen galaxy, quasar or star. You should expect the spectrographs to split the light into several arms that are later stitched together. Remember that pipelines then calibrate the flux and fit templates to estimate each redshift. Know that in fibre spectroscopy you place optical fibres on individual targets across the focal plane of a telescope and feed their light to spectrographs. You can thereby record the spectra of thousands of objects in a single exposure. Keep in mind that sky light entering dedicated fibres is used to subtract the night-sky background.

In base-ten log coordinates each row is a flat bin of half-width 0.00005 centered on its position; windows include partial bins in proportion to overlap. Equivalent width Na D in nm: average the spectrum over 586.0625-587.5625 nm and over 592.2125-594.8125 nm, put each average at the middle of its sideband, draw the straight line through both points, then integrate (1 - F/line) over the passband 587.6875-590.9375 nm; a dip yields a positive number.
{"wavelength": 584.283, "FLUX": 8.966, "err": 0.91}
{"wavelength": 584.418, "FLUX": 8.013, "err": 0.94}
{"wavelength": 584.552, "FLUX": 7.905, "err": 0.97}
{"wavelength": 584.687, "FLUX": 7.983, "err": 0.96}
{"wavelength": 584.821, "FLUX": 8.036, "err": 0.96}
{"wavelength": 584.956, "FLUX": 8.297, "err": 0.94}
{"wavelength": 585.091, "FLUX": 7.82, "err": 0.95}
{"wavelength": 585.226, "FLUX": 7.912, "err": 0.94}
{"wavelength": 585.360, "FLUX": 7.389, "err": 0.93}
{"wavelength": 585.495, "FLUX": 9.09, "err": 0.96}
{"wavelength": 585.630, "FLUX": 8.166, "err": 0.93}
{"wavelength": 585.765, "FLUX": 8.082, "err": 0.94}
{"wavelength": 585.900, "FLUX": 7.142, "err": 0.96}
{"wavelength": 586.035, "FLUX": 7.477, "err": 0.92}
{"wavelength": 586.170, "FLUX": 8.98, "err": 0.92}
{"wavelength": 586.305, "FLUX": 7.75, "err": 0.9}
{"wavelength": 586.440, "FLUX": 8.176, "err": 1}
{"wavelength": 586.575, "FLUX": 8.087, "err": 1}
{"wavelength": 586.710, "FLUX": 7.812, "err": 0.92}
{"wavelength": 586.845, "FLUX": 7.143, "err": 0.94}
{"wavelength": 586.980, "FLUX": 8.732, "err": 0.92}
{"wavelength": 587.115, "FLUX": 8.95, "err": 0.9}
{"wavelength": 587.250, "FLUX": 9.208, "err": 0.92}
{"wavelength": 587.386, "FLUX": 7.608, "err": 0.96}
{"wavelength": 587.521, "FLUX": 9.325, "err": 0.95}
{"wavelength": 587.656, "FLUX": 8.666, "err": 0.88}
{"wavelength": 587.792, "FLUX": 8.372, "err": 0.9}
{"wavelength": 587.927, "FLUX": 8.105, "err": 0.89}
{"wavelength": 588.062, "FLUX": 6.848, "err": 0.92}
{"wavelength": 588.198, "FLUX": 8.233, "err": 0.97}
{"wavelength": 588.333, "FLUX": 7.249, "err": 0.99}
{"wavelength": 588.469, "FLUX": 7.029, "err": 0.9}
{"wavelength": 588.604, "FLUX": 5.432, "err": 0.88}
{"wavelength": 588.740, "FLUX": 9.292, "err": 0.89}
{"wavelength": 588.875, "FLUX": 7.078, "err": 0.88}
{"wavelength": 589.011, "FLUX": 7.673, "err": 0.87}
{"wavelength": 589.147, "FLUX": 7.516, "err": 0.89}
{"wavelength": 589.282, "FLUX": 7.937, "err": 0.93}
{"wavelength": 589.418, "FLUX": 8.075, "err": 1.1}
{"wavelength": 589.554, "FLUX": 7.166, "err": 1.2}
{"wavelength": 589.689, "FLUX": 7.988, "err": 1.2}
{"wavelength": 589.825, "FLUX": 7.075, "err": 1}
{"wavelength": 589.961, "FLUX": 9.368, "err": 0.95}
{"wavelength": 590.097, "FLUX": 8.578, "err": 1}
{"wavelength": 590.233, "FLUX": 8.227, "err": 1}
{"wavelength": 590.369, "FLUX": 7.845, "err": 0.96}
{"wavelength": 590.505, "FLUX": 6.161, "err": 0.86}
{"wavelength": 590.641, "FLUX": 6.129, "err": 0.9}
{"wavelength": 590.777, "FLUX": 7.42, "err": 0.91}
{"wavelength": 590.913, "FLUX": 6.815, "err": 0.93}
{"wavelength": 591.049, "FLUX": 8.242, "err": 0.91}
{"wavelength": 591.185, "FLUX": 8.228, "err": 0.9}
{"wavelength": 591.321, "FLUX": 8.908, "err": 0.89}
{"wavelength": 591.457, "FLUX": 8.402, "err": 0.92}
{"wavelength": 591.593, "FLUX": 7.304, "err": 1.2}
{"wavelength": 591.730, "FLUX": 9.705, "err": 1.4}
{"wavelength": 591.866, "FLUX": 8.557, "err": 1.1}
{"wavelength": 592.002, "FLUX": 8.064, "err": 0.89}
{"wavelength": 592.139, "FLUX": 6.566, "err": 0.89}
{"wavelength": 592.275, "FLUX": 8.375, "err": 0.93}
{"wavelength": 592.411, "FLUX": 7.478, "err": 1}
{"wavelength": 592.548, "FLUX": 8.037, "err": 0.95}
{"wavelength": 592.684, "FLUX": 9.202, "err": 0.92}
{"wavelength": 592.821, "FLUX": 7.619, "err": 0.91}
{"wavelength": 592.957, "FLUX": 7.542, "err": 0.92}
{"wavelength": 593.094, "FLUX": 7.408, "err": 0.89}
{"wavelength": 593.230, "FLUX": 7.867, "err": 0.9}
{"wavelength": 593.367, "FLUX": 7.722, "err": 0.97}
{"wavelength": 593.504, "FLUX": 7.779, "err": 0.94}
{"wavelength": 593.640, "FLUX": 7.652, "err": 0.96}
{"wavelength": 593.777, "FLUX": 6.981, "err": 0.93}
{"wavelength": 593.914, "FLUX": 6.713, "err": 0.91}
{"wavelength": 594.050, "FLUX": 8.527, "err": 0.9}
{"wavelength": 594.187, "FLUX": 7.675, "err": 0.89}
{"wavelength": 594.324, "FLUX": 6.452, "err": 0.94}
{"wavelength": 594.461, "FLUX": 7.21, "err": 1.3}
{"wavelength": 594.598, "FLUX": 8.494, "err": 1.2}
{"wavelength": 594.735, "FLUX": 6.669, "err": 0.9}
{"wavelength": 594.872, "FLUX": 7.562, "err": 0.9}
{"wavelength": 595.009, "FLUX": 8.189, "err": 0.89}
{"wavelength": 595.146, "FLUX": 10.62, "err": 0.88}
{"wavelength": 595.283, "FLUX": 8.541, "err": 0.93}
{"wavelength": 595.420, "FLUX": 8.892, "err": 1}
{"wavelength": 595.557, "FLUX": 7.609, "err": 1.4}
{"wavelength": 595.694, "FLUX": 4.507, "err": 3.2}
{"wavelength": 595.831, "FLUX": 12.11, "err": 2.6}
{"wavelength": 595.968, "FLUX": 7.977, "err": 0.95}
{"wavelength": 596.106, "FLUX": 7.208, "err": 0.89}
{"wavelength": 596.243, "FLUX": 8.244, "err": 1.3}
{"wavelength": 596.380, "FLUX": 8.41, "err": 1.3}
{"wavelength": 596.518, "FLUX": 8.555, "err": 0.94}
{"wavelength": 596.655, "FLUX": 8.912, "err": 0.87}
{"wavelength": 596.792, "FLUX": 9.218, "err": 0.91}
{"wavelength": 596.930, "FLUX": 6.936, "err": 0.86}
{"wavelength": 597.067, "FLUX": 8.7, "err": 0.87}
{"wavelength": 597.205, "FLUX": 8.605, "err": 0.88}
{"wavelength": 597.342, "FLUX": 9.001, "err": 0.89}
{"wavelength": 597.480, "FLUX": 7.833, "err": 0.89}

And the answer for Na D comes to 0.19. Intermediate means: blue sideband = 8.3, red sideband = 7.65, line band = 7.59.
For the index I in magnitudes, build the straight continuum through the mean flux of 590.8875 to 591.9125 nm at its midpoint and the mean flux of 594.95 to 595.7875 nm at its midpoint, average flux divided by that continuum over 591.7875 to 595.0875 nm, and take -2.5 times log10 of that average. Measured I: 0.08 mag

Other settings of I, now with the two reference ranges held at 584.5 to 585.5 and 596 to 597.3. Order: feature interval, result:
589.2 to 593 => 0.036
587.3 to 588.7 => 0.047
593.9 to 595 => 0.105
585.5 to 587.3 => -0.017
